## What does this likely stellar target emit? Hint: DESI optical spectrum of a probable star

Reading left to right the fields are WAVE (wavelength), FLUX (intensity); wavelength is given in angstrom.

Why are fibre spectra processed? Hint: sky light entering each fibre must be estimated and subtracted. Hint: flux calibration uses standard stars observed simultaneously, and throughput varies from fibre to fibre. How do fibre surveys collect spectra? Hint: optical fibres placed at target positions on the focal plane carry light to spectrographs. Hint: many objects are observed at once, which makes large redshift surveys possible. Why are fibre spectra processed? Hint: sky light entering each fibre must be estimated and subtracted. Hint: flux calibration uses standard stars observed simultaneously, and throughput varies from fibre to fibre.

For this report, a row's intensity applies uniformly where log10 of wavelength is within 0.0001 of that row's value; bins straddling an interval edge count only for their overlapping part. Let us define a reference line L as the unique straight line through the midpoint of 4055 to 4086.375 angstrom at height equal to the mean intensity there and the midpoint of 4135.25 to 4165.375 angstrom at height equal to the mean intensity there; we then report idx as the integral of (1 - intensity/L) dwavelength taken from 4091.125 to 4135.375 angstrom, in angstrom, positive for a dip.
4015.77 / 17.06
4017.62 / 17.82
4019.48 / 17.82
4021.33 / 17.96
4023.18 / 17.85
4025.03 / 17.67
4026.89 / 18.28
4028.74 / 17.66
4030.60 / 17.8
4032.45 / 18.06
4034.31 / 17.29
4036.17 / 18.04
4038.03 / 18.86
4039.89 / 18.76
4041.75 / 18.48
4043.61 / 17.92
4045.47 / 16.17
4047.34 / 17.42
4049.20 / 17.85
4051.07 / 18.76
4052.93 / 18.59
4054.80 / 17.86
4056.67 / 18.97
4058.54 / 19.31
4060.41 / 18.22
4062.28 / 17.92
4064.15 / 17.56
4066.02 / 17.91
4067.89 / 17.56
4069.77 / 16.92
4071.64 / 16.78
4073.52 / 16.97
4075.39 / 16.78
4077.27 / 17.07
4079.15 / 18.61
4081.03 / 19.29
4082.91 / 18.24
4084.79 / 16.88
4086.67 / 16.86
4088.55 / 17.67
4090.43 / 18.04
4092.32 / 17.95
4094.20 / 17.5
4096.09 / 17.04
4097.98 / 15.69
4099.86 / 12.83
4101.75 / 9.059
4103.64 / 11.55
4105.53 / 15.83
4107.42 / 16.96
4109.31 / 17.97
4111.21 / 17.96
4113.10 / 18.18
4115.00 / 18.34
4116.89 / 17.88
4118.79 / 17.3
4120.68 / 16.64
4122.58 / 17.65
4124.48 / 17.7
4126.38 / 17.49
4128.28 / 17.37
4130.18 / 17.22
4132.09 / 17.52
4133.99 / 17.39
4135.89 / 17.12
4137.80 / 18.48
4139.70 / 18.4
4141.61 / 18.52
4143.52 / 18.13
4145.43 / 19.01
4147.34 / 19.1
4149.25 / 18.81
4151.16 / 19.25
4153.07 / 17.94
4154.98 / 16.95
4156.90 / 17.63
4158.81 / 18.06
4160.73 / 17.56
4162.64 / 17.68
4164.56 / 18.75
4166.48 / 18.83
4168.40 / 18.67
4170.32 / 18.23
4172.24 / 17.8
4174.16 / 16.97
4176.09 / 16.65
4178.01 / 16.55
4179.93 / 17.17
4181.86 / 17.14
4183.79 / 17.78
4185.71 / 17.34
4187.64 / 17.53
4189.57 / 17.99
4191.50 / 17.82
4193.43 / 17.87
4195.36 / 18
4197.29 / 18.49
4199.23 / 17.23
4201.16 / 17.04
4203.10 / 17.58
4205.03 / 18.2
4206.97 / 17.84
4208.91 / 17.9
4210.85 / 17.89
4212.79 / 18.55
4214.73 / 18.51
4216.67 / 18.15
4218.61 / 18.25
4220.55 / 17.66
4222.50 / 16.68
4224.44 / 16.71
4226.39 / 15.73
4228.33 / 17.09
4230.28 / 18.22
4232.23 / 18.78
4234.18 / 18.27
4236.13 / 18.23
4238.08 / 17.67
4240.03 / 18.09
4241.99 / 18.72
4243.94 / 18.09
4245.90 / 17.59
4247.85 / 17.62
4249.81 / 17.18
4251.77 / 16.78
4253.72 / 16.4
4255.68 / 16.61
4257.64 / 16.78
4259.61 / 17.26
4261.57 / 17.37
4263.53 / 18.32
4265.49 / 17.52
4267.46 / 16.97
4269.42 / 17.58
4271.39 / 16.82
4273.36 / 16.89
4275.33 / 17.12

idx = 3.5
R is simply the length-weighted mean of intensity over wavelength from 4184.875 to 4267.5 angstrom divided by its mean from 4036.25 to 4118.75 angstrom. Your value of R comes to 1.02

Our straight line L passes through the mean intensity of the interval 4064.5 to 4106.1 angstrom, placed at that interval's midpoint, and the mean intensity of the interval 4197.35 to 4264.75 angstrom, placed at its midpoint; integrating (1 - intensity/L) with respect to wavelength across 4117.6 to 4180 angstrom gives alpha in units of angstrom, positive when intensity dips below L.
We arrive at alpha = -3.1 angstrom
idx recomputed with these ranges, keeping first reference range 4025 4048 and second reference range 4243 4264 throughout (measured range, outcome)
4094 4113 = 2.58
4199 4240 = -0.93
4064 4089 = 0.37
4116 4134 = 0.21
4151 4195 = -0.60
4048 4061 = -0.48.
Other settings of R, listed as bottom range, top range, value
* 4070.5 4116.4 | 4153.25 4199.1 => 1.06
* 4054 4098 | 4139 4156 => 1.04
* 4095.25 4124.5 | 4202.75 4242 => 1.11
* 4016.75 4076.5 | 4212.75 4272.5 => 0.98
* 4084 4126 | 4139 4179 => 1.09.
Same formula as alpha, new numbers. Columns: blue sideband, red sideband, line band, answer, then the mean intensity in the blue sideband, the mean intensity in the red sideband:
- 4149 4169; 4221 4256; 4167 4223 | 0.4 angstrom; 18.2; 17.5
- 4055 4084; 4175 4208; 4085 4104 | 2.4 angstrom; 17.9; 17.5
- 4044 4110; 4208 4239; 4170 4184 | 0.3 angstrom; 17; 17.8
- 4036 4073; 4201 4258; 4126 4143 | 0.1 angstrom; 18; 17.6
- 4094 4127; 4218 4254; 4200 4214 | -0.5 angstrom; 16.3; 17.6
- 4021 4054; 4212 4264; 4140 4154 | -0.7 angstrom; 18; 17.6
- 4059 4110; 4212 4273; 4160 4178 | -0.7 angstrom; 16.7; 17.5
